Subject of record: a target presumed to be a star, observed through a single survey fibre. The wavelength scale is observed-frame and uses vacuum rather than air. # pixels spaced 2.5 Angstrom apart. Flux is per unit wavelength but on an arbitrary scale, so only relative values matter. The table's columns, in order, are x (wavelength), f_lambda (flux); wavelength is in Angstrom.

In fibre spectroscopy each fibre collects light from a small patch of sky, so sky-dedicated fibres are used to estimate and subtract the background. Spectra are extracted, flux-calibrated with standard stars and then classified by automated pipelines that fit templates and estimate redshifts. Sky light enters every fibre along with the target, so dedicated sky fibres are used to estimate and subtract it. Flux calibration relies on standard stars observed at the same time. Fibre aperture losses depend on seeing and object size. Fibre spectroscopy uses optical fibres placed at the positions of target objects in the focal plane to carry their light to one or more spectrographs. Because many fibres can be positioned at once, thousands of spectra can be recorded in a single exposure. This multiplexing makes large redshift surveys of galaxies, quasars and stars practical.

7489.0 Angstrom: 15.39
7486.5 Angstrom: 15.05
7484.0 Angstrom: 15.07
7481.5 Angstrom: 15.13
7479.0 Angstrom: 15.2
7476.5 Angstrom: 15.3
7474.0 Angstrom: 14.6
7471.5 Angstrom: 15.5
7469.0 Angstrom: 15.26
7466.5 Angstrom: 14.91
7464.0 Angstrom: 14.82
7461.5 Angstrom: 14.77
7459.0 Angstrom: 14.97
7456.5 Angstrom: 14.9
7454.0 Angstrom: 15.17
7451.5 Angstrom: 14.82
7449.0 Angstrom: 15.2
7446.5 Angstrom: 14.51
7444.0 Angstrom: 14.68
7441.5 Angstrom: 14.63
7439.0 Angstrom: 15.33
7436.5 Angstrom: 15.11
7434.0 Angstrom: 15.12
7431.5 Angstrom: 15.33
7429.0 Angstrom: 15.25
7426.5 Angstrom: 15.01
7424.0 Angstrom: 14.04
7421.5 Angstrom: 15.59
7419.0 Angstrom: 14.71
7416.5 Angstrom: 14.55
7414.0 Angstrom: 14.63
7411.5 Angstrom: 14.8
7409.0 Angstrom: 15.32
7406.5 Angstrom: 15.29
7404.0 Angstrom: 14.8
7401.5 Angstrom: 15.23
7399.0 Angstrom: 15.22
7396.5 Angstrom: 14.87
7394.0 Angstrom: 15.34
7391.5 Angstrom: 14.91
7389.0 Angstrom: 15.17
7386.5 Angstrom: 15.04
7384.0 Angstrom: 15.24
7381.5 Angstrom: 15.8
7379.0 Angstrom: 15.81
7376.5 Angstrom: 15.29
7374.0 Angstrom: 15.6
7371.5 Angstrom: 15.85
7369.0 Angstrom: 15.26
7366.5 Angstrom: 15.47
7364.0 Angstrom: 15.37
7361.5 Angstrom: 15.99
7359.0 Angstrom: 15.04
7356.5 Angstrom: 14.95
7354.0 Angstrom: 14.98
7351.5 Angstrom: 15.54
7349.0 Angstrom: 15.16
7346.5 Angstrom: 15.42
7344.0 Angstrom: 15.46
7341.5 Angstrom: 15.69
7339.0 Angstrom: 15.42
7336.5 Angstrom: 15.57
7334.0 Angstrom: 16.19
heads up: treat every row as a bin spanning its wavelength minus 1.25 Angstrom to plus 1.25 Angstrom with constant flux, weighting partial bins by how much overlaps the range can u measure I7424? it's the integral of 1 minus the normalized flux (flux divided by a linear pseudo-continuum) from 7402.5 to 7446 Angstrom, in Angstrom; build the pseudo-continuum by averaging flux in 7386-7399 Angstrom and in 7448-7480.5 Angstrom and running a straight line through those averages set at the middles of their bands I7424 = 0.3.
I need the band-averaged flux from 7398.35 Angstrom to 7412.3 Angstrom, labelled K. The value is 15.1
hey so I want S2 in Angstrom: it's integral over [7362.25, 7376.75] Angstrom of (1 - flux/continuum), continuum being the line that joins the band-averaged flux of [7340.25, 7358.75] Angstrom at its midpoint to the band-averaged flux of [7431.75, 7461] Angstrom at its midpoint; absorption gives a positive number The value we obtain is -0.3 Angstrom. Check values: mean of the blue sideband 15.3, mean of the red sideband 15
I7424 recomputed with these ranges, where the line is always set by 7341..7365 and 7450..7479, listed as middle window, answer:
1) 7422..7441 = 0.1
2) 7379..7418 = 0.3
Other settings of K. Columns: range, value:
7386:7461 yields 15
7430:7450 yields 15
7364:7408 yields 15.3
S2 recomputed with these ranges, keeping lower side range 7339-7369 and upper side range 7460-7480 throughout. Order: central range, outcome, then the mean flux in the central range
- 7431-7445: 0.1 Angstrom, 15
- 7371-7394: -0.2 Angstrom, 15.4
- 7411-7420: 0.3 Angstrom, 14.7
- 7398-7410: 0.0 Angstrom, 15.2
